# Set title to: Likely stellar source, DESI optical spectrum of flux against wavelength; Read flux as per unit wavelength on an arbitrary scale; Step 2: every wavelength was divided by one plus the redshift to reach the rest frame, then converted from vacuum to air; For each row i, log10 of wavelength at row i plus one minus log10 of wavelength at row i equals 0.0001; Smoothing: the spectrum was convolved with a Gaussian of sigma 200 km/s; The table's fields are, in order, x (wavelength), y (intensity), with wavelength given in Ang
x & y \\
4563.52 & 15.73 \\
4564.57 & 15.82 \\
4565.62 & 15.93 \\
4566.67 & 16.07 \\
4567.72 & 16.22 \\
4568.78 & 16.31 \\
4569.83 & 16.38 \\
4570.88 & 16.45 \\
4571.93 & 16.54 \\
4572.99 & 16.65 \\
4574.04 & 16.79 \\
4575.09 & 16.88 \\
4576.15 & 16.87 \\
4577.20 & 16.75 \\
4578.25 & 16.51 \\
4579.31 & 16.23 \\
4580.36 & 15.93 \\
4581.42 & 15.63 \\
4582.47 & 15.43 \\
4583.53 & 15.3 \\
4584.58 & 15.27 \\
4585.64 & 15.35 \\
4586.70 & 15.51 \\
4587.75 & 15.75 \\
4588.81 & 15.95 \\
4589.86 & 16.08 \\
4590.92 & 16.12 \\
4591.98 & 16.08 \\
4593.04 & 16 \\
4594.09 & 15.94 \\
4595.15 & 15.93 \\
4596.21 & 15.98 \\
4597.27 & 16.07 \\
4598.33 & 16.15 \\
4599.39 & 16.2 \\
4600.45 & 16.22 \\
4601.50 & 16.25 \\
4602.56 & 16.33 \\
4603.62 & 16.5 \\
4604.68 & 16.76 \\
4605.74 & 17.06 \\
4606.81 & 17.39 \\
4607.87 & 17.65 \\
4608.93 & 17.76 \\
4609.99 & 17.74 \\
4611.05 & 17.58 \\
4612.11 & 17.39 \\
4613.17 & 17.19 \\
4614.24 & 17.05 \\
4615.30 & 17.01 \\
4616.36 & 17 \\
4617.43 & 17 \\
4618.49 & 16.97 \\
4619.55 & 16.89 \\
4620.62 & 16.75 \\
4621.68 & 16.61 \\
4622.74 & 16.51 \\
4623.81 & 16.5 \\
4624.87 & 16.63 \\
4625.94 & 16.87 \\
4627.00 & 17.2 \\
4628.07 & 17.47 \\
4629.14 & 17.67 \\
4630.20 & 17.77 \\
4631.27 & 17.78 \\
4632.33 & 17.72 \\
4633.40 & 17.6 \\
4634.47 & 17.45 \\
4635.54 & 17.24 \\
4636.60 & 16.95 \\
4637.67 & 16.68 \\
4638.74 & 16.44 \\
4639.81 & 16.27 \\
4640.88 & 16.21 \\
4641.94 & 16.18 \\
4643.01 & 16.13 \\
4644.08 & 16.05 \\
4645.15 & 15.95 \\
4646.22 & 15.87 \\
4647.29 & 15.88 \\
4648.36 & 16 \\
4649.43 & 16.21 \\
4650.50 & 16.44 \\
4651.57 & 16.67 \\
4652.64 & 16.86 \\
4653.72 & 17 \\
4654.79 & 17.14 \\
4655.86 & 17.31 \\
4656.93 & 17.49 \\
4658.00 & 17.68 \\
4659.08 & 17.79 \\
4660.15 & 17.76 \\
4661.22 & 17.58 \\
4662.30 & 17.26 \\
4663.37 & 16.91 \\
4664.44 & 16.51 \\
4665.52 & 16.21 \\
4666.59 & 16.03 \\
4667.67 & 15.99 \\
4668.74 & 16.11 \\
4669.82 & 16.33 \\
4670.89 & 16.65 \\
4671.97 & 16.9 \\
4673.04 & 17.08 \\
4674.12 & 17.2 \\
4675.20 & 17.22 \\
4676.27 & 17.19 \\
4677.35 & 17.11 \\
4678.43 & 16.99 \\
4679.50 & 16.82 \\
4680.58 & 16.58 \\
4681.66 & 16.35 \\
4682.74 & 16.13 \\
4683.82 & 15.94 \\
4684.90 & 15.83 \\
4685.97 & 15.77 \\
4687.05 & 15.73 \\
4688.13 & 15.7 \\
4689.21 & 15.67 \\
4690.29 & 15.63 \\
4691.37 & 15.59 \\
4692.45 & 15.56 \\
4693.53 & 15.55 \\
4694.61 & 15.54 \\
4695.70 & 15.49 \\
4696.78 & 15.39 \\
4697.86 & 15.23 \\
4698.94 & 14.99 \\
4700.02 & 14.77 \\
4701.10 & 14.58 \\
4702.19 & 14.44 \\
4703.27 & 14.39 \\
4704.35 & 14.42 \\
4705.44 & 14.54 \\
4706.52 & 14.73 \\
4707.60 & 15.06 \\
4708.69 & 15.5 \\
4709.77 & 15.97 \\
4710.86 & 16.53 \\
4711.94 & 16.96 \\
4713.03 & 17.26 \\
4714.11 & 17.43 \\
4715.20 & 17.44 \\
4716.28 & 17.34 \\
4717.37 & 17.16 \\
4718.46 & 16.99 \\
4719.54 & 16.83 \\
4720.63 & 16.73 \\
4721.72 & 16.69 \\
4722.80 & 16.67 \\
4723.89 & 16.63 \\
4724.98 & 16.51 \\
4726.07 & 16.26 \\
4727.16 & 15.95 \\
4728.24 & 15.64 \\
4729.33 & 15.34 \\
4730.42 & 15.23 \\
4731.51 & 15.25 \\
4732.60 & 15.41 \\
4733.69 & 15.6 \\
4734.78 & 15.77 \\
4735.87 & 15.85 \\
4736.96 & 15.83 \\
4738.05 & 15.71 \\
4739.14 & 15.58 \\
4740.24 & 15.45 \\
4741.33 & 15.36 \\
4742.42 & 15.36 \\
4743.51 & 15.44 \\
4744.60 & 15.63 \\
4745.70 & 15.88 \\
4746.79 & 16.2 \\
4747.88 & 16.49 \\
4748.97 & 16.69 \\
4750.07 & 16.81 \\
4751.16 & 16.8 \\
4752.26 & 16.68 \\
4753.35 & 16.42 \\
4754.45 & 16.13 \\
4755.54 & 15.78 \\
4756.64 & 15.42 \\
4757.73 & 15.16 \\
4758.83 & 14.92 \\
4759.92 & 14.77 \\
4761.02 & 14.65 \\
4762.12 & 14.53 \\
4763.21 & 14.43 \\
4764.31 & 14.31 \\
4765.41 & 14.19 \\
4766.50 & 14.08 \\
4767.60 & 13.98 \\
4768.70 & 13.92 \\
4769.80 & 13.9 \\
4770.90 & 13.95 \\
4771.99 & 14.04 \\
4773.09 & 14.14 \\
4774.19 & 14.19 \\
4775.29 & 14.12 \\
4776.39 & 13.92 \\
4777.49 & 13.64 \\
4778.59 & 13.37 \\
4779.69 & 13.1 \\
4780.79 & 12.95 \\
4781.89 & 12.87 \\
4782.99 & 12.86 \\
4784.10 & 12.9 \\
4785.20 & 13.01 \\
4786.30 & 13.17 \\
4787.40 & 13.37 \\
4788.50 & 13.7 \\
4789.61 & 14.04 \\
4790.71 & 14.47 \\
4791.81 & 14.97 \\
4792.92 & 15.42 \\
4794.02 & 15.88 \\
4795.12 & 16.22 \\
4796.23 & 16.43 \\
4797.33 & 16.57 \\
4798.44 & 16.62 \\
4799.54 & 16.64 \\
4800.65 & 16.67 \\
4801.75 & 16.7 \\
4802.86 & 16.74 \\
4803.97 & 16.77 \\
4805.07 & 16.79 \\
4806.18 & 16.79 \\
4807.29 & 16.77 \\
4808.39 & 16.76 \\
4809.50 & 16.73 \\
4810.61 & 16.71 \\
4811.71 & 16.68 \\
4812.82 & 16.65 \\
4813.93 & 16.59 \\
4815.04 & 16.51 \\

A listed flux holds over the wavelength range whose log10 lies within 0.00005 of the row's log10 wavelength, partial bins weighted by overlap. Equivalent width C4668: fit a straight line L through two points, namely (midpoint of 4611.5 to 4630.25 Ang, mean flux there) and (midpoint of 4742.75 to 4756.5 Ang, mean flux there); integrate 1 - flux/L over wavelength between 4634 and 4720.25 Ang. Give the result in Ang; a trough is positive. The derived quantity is 1.8 Ang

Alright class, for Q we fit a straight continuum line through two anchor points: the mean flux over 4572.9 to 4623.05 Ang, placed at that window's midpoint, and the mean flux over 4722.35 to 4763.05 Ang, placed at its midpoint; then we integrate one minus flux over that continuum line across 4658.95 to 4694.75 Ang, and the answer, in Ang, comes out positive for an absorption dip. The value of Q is -0.8 Ang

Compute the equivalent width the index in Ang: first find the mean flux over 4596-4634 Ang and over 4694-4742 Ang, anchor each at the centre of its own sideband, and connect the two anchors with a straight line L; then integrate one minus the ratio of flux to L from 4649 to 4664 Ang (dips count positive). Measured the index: -0.6 Ang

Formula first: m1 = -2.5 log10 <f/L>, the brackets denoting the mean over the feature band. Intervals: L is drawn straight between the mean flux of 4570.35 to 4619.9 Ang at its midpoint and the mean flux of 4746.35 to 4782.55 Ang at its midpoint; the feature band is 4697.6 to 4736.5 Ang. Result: -0.05 mag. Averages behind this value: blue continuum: 16.5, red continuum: 14.7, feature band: 15.9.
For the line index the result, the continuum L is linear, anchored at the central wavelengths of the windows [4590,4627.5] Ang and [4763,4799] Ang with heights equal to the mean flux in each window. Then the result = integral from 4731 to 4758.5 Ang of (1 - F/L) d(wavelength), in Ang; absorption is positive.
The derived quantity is -2.11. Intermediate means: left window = 16.7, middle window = 15.9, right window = 14.2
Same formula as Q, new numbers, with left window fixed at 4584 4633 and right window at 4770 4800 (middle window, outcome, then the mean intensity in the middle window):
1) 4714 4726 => -1.4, 16.9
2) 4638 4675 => -1.4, 16.7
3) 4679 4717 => -0.6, 15.7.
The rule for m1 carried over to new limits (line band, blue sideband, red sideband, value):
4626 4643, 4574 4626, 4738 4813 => -0.06 mag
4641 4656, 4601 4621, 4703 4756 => 0.02 mag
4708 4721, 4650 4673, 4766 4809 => -0.05 mag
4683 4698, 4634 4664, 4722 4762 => 0.05 mag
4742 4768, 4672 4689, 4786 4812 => 0.05 mag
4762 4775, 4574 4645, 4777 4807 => 0.08 mag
